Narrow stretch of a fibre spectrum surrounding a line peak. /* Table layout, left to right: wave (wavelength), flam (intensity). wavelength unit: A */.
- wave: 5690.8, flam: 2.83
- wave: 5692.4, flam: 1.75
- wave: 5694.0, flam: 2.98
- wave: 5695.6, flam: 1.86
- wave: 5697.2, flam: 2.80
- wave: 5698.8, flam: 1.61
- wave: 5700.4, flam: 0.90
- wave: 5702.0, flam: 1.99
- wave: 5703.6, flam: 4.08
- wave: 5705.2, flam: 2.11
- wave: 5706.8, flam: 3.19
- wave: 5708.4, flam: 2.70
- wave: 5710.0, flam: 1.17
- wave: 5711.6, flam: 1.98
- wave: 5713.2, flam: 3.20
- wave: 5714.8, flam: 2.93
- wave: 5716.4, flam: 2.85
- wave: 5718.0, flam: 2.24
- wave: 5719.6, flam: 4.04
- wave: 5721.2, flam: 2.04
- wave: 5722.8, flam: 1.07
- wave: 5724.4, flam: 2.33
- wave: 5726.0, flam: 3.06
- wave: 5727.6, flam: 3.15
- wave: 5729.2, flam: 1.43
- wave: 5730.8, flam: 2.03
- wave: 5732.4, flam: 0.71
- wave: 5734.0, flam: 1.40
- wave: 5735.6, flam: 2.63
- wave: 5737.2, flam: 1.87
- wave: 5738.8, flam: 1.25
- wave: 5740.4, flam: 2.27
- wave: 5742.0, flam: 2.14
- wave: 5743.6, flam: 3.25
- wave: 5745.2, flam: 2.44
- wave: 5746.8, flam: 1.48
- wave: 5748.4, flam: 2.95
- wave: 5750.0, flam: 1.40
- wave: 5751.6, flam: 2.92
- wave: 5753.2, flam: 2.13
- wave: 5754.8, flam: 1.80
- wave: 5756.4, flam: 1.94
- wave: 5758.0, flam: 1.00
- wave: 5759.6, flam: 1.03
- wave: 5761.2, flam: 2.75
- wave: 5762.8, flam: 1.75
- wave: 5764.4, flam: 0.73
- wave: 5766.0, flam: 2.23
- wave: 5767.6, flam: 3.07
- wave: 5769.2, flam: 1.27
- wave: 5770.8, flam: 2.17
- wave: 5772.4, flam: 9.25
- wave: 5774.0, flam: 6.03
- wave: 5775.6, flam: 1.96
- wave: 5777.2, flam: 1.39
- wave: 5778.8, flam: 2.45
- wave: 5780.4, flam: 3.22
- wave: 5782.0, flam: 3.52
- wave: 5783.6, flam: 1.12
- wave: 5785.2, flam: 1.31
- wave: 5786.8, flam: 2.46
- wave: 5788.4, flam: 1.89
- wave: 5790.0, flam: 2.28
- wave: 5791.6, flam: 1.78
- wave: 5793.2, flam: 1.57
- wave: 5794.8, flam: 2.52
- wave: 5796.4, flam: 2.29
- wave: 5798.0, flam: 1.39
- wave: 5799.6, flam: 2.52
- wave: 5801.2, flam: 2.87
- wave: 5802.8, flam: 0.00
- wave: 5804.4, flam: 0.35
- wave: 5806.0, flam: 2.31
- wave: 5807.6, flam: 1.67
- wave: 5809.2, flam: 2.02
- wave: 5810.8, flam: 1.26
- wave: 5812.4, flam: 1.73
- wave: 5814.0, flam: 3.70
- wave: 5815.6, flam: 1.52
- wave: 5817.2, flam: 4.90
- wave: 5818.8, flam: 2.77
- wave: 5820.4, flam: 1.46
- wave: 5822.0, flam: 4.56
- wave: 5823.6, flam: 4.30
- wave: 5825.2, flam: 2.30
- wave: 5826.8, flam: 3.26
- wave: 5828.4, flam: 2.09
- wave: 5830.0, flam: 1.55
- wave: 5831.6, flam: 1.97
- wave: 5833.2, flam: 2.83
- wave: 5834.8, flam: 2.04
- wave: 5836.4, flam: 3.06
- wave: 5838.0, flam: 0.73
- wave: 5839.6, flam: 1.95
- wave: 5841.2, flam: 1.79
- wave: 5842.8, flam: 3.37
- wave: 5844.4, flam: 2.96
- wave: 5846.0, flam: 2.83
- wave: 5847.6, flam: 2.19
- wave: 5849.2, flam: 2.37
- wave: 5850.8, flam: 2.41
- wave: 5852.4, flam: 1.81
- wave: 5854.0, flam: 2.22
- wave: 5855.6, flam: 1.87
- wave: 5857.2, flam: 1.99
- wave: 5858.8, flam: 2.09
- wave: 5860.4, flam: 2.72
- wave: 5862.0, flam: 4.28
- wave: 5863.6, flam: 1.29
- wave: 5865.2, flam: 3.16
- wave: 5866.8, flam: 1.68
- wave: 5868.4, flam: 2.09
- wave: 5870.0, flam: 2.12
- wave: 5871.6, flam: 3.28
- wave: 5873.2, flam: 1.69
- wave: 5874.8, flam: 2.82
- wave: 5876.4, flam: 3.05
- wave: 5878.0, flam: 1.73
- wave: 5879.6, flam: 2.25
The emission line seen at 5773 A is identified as H-beta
